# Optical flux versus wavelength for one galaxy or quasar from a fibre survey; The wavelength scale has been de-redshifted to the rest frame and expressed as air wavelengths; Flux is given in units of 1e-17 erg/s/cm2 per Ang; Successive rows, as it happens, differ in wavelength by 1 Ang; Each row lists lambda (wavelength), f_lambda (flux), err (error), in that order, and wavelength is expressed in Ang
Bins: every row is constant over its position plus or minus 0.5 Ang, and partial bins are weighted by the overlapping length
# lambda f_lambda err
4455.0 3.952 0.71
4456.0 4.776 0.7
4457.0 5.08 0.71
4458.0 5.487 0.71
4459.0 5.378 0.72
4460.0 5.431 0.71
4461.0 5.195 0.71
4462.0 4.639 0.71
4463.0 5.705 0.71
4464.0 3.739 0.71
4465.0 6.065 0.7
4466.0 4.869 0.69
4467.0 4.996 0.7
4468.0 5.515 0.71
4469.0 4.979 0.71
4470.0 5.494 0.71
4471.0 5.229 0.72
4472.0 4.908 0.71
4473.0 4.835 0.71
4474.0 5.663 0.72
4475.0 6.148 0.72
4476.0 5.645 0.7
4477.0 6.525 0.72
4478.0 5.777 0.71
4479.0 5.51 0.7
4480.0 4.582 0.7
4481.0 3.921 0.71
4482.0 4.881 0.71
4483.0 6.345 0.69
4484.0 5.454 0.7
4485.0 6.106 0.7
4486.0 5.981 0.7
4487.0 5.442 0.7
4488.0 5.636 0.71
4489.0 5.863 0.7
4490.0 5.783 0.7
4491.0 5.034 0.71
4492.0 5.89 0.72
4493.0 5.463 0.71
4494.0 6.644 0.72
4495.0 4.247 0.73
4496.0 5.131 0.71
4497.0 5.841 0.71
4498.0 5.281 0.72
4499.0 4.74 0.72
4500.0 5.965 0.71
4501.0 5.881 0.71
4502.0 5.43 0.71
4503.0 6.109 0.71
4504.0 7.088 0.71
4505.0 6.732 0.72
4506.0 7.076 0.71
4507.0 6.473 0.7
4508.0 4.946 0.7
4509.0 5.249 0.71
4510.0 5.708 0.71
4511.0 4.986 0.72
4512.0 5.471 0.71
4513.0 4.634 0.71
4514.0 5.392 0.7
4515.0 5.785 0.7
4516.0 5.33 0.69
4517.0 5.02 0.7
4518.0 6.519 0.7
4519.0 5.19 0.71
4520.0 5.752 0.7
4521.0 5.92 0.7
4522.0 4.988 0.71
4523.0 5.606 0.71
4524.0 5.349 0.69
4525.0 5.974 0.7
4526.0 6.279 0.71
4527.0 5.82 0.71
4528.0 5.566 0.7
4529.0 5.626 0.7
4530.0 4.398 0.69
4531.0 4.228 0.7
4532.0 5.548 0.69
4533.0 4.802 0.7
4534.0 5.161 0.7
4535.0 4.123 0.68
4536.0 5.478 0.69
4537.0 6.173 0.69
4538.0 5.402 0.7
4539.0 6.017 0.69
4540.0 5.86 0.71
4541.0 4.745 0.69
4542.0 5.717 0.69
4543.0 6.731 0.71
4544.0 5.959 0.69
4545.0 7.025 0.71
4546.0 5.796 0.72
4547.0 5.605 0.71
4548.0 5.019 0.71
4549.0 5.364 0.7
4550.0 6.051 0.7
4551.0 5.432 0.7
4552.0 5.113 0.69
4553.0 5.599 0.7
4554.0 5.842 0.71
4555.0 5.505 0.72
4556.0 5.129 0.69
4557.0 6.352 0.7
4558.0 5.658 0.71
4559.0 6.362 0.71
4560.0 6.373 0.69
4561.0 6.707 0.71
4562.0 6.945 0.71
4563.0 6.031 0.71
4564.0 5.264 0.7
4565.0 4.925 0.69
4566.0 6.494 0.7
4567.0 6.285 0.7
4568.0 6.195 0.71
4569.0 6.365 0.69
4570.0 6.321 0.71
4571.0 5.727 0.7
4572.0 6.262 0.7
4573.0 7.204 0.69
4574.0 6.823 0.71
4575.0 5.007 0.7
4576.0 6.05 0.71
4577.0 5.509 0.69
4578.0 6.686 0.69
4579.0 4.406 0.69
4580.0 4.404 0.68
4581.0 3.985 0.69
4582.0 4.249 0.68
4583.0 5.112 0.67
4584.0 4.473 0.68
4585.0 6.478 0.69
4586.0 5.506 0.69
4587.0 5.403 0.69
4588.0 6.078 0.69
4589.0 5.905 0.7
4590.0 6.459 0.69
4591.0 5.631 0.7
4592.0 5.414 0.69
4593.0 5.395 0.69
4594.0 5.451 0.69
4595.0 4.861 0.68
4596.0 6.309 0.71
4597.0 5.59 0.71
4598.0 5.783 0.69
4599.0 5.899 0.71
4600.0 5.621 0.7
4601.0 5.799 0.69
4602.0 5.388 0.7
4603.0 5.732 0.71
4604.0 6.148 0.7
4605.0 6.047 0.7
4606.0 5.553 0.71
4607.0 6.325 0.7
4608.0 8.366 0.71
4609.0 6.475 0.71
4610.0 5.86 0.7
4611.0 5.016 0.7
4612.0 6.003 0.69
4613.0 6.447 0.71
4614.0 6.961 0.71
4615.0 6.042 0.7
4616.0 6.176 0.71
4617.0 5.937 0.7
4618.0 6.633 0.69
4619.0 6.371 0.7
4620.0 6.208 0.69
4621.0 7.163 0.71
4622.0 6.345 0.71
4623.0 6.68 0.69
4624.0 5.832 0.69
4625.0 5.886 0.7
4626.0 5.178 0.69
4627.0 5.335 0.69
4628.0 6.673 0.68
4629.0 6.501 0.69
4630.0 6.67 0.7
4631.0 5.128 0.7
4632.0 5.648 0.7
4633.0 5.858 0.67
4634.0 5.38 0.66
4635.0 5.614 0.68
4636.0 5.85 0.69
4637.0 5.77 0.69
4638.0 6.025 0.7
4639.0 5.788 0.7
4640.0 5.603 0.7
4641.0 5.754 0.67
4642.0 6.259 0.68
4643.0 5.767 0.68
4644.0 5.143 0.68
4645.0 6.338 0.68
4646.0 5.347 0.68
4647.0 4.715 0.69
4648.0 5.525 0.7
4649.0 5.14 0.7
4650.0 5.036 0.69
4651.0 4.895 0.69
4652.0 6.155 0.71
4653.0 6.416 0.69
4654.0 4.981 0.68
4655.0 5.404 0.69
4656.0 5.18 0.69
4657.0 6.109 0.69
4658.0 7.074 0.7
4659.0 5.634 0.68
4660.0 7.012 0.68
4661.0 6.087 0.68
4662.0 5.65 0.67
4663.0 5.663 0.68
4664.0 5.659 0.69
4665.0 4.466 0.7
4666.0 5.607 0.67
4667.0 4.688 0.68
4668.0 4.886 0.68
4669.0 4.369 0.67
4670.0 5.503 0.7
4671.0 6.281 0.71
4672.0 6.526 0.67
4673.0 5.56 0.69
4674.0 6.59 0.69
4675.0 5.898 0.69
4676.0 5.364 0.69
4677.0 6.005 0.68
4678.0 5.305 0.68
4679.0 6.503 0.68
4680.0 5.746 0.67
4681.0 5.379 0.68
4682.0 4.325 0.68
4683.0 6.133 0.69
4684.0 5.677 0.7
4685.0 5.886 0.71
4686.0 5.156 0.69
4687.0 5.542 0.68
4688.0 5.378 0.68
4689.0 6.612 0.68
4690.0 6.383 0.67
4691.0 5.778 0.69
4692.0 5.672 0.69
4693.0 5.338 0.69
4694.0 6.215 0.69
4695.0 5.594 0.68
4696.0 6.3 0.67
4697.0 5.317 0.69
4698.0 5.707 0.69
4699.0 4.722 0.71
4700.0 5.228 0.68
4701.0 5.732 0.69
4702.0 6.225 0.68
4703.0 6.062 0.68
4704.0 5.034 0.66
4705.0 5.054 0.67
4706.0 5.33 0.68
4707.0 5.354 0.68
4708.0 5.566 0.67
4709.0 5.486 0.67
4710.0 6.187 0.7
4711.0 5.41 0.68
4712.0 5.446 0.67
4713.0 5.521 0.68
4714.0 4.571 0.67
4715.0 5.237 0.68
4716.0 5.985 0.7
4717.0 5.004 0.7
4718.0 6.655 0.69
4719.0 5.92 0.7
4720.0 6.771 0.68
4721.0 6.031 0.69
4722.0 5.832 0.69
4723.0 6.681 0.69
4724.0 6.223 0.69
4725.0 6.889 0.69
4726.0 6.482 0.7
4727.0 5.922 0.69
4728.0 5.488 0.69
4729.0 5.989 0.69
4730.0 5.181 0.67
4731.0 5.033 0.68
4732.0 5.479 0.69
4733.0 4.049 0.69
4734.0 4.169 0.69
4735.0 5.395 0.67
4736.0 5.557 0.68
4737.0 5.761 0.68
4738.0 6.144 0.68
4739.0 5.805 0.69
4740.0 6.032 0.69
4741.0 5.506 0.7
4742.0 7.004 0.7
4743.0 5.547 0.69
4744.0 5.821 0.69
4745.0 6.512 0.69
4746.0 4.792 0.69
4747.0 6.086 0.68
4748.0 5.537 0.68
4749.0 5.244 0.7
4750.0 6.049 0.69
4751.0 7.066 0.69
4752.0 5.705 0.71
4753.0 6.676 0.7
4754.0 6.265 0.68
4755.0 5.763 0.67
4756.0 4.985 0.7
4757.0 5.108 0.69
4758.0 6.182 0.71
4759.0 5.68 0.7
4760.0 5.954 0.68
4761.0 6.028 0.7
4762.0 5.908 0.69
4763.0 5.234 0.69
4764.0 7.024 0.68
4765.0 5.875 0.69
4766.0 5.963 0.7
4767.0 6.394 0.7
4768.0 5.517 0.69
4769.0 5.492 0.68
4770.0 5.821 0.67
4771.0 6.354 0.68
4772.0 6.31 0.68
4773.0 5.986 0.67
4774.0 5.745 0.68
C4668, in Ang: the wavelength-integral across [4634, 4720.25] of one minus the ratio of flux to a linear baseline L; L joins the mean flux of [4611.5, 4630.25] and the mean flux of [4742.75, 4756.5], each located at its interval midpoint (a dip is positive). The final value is 6.28 Ang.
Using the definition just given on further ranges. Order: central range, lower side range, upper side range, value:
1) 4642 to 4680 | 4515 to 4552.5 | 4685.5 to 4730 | 0.29 Ang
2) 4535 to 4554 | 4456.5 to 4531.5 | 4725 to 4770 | -0.49 Ang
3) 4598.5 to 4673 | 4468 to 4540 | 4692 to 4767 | -2.65 Ang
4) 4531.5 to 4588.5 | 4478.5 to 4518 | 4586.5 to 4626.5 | 1.22 Ang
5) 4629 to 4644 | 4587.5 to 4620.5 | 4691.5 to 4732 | 0.29 Ang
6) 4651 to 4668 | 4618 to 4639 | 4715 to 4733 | 0.83 Ang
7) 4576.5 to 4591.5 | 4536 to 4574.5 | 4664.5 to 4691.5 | 1.33 Ang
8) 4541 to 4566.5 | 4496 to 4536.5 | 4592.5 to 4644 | -0.73 Ang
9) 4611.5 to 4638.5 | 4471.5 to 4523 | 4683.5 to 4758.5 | -2.02 Ang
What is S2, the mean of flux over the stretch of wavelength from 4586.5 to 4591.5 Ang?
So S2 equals 5.9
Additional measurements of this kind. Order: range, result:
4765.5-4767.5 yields 6.18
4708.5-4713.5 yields 5.61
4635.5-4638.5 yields 5.88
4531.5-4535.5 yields 4.91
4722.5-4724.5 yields 6.45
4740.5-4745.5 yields 6.08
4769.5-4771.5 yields 6.09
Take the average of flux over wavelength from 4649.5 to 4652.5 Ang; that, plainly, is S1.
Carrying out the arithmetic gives 5.36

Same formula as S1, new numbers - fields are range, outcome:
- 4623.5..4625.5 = 5.86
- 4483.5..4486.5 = 5.85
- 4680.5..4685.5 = 5.48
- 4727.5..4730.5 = 5.55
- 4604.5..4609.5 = 6.55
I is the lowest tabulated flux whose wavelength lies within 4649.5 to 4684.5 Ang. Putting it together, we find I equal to 4.325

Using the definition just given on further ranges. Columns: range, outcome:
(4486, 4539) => 4.123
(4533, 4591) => 3.985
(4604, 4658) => 4.715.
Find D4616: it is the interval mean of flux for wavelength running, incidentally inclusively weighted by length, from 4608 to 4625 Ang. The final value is 6.31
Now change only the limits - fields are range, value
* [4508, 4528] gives 5.51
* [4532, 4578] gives 5.84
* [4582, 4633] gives 5.94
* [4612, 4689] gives 5.79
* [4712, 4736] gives 5.67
